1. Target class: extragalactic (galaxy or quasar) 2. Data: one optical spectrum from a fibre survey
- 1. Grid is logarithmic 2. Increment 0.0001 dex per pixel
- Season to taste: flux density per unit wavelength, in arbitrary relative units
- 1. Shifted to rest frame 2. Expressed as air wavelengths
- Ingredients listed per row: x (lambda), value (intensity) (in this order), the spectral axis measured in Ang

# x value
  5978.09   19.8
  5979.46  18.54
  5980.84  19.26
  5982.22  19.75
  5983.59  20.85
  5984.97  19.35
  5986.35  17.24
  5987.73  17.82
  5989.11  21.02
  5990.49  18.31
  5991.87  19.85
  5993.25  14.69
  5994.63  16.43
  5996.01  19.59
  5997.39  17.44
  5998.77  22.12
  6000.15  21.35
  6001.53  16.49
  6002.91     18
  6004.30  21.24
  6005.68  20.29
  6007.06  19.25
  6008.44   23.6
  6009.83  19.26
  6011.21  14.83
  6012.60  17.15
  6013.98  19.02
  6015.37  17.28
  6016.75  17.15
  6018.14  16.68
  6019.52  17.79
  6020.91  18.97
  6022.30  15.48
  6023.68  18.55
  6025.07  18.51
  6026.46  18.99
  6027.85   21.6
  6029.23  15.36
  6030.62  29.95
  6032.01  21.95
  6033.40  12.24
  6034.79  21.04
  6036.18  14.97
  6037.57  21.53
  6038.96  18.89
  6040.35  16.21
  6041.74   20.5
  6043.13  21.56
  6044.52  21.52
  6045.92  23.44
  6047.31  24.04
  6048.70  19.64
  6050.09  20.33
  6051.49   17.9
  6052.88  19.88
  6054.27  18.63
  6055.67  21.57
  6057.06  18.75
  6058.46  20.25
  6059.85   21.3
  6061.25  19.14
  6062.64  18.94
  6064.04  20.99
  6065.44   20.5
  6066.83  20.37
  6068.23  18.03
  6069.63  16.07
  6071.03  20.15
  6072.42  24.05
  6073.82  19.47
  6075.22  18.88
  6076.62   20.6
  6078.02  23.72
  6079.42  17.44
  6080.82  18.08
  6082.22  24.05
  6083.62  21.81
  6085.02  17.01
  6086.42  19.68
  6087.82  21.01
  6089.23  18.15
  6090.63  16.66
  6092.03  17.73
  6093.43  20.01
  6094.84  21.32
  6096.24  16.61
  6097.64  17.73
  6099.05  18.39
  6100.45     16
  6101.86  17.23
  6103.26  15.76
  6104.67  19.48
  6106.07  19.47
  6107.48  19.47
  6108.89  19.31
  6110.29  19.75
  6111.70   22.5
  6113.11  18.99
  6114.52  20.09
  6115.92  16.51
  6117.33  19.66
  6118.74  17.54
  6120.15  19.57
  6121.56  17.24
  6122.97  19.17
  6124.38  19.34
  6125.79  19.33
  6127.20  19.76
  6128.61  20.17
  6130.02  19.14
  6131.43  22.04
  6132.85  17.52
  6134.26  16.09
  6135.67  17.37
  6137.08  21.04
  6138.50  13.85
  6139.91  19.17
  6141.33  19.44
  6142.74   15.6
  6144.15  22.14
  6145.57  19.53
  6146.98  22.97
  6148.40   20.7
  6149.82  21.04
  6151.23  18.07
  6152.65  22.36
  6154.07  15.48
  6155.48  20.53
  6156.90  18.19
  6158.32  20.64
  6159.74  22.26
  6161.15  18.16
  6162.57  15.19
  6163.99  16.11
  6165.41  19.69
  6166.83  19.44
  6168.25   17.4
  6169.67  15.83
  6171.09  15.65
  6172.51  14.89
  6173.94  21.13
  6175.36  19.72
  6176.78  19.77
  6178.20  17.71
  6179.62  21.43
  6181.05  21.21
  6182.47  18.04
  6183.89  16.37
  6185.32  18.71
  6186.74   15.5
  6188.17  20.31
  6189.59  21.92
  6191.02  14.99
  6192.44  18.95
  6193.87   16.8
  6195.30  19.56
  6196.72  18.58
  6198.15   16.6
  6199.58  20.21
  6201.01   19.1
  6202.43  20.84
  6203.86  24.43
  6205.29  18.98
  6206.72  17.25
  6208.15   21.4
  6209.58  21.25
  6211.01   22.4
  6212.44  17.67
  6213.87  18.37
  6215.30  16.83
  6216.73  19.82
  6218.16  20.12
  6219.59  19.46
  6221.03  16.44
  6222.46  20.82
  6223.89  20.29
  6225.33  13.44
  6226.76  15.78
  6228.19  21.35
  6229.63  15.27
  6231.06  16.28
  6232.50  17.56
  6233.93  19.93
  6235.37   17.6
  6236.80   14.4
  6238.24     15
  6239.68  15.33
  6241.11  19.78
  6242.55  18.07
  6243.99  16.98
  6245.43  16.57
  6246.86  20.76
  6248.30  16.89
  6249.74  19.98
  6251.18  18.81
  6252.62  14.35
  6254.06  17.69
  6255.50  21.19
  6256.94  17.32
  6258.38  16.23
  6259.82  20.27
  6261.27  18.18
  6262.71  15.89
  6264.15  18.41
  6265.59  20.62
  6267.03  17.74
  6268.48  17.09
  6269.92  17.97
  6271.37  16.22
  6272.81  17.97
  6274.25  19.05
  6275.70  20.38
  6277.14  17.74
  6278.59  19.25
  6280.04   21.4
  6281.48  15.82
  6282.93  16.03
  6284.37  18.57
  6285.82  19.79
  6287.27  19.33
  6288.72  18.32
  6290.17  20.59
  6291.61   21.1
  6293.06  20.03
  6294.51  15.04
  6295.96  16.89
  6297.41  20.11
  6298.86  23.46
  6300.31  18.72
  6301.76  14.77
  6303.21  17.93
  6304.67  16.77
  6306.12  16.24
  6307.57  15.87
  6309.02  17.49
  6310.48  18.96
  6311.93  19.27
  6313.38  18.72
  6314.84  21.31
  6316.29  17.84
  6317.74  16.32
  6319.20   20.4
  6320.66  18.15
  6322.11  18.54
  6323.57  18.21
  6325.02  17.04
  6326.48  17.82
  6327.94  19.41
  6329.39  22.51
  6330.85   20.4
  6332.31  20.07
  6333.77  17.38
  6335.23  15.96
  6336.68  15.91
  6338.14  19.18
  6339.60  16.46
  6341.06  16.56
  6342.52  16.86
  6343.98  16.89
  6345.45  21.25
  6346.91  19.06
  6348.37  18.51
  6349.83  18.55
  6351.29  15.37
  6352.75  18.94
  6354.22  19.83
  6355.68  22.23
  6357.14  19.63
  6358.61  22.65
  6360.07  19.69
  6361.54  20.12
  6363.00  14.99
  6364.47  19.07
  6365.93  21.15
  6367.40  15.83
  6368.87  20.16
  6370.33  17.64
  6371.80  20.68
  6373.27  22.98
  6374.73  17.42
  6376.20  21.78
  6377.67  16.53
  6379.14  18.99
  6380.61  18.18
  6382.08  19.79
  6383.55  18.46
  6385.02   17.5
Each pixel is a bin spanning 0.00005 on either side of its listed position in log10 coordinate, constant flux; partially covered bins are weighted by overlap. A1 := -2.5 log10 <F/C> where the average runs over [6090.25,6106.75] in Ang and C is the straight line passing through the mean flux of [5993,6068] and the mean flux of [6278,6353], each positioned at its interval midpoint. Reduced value 0.06 mag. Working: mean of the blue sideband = 19.3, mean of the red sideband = 18.4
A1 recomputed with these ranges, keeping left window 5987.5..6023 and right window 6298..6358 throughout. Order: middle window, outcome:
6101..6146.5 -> -0.02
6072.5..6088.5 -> -0.10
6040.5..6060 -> -0.11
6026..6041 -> -0.05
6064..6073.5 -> -0.08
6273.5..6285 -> -0.01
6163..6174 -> 0.08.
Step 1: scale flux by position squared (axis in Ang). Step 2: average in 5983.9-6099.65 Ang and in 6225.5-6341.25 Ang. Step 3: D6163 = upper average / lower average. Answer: 1.01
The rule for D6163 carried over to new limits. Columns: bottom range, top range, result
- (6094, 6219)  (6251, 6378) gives 1.03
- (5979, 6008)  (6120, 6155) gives 1.05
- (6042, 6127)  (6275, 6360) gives 1.03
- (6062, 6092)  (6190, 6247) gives 0.97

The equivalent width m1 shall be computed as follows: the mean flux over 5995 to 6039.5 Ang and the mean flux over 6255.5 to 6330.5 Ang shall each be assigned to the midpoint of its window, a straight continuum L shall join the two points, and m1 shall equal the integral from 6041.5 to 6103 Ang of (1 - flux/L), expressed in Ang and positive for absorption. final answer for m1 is -2.9 Ang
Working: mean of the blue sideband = 18.9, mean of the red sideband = 18.5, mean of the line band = 19.7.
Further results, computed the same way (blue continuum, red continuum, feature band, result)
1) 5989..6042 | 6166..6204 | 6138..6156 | -0.67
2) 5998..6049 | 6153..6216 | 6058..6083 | -1.21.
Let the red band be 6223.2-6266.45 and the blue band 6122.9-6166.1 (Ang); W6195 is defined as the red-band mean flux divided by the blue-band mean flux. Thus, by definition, 0.93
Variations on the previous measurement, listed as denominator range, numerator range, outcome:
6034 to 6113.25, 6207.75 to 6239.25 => 0.93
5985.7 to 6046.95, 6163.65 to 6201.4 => 0.97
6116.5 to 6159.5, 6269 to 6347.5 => 0.96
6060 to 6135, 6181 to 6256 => 0.96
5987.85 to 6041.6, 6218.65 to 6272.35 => 0.94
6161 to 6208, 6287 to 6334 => 1.01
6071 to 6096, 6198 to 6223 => 0.98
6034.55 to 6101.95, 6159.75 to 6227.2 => 0.95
